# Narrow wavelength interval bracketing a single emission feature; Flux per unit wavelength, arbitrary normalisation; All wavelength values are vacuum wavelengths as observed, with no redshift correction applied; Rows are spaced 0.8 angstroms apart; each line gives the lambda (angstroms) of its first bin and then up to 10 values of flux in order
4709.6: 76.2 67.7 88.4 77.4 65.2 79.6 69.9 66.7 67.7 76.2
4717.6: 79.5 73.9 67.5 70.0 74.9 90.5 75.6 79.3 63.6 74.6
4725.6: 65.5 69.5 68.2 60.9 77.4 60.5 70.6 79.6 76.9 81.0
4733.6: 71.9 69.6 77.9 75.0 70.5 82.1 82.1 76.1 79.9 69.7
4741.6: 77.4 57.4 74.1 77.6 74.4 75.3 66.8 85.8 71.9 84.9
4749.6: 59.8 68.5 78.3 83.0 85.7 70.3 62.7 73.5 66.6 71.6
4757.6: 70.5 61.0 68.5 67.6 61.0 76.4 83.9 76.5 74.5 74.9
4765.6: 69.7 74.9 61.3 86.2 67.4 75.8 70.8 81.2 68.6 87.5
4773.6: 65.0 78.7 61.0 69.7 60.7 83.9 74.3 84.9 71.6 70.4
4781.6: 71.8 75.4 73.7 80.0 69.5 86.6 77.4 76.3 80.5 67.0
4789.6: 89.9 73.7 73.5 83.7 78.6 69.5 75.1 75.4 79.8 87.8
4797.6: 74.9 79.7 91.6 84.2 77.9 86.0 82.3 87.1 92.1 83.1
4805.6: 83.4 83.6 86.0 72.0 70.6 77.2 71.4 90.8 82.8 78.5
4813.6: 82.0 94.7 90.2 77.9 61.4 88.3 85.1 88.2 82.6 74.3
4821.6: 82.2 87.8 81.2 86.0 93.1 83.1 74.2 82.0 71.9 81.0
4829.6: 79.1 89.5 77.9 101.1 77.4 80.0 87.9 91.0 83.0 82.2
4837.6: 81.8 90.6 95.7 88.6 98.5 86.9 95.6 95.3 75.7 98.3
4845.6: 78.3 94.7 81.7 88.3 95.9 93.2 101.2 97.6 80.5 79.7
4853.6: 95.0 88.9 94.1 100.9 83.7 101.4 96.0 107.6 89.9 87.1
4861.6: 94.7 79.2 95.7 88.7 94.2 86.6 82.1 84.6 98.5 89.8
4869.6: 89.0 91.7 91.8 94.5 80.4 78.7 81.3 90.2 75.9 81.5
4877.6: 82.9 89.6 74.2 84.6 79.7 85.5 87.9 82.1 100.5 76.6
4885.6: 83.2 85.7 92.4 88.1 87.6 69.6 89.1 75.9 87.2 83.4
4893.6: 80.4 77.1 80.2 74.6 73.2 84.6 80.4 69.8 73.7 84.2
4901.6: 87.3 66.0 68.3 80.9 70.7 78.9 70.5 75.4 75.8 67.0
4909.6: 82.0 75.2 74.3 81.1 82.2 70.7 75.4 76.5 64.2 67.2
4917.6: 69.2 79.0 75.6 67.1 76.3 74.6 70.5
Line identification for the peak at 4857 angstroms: C III] 1909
